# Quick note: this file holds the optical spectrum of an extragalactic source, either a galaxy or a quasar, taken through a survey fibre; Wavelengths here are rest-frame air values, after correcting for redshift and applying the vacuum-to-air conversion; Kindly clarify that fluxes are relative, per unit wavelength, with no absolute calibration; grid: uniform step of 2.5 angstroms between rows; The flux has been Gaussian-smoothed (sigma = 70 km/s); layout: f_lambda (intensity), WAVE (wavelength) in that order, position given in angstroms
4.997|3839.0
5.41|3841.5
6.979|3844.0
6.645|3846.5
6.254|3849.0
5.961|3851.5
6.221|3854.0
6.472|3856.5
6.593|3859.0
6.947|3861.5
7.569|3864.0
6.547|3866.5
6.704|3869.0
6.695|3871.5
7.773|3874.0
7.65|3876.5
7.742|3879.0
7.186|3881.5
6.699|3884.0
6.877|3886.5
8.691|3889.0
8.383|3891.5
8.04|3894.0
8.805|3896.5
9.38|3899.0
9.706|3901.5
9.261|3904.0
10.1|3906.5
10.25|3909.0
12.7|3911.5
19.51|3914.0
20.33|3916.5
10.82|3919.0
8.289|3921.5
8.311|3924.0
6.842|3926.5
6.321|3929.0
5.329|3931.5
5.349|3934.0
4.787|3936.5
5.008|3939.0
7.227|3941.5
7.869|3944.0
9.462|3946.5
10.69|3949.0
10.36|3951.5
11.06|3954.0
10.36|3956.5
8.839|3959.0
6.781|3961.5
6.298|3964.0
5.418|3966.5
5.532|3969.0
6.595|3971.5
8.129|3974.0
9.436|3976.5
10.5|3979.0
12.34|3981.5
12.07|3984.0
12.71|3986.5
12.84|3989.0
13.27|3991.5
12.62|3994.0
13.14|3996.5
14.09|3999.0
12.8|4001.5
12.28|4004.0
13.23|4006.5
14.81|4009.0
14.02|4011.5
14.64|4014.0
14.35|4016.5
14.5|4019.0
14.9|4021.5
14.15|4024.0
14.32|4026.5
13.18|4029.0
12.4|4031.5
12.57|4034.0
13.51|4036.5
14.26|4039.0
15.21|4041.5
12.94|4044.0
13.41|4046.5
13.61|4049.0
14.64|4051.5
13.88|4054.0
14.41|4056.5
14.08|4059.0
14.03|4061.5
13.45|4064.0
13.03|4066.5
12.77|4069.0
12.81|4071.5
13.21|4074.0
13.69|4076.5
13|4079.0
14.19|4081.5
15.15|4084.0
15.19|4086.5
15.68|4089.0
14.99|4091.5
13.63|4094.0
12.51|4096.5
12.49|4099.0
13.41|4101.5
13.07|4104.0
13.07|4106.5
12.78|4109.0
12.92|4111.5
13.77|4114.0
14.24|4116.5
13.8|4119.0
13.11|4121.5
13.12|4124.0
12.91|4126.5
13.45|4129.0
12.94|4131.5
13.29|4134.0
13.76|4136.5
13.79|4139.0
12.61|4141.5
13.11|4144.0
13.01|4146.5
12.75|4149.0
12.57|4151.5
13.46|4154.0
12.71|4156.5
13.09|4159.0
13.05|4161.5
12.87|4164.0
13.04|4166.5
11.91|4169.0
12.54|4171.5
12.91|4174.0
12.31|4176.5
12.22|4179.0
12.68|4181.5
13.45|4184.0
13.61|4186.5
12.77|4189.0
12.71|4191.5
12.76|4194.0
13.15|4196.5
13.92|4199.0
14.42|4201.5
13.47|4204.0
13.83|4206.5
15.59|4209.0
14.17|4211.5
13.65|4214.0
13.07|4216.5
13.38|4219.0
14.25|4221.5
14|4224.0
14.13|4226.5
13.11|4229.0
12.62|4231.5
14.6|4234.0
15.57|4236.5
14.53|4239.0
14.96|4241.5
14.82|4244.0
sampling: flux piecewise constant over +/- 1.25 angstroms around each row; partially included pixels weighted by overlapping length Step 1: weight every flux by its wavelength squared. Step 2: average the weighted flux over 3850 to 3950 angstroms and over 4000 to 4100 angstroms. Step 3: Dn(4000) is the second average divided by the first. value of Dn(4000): 1.78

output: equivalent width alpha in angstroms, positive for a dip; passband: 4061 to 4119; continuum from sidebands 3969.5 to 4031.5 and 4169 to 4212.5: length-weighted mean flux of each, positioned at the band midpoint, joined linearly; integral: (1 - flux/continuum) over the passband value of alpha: -3.1 angstroms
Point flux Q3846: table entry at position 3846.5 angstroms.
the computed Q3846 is 6.645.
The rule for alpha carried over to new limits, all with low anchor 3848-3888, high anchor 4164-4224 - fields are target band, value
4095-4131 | -4.55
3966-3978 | 2.35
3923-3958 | 2.34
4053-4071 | -4.92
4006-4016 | -4.70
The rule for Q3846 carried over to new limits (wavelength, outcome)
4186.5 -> 13.61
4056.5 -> 14.41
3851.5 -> 5.961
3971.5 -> 6.595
